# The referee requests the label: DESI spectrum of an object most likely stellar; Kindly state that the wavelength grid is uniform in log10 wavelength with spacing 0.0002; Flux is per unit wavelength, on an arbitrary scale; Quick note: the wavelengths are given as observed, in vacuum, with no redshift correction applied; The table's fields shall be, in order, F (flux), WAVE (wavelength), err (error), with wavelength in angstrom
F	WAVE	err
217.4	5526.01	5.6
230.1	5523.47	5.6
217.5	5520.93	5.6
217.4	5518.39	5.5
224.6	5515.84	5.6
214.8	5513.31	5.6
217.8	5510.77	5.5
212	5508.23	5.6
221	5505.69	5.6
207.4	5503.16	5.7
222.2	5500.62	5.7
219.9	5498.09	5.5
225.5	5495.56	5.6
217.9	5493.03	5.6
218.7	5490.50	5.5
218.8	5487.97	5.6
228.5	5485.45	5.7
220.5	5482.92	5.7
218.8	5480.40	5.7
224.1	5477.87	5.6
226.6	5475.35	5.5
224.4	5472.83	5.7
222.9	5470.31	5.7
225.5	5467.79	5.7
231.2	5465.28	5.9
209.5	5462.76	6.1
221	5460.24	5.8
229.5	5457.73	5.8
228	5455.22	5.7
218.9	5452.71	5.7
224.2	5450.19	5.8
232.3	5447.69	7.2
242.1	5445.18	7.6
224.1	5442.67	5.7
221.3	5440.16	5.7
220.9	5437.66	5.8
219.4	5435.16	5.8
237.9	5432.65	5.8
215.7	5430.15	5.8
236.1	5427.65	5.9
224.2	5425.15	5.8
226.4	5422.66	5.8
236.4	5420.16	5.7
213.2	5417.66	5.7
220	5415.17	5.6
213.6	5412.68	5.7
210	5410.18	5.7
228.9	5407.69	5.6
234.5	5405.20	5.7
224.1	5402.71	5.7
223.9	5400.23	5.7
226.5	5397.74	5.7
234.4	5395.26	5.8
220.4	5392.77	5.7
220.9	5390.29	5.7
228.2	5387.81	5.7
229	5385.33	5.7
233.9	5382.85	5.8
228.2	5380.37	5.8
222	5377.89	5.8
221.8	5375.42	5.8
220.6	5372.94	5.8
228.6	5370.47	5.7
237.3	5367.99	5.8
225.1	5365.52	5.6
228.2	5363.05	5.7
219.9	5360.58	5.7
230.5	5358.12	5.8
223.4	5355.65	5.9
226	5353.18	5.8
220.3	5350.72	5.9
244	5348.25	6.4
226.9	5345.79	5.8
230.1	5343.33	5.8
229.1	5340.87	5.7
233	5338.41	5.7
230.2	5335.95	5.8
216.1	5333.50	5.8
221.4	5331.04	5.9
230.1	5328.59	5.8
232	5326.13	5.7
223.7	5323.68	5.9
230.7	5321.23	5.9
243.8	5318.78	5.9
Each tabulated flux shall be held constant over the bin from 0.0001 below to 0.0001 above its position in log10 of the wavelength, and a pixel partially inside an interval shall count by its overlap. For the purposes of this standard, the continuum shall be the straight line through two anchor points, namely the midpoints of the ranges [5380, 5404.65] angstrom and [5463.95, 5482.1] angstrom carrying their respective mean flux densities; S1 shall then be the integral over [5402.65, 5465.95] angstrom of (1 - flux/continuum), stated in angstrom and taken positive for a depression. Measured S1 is 0.3 angstrom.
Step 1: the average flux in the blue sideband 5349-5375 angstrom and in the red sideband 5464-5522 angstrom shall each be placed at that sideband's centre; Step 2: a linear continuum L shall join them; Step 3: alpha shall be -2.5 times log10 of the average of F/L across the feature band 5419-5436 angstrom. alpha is -0.02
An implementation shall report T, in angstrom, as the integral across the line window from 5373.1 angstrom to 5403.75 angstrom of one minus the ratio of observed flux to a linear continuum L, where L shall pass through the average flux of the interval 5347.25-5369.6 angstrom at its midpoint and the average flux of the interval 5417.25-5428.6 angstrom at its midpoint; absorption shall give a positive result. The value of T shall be 0.3 angstrom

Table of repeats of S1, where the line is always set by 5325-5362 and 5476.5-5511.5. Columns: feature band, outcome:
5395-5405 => -0.1 angstrom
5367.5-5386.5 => -0.1 angstrom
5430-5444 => -0.1 angstrom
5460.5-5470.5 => 0.0 angstrom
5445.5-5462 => -0.3 angstrom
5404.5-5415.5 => 0.2 angstrom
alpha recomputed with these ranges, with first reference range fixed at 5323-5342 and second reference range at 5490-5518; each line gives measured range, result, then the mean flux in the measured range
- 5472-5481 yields -0.02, 224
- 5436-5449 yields -0.03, 228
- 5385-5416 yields 0.00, 224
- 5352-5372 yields -0.01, 227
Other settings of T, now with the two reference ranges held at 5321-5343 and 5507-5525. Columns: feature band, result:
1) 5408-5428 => 0.1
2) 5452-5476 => -0.2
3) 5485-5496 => 0.0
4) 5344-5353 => -0.1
